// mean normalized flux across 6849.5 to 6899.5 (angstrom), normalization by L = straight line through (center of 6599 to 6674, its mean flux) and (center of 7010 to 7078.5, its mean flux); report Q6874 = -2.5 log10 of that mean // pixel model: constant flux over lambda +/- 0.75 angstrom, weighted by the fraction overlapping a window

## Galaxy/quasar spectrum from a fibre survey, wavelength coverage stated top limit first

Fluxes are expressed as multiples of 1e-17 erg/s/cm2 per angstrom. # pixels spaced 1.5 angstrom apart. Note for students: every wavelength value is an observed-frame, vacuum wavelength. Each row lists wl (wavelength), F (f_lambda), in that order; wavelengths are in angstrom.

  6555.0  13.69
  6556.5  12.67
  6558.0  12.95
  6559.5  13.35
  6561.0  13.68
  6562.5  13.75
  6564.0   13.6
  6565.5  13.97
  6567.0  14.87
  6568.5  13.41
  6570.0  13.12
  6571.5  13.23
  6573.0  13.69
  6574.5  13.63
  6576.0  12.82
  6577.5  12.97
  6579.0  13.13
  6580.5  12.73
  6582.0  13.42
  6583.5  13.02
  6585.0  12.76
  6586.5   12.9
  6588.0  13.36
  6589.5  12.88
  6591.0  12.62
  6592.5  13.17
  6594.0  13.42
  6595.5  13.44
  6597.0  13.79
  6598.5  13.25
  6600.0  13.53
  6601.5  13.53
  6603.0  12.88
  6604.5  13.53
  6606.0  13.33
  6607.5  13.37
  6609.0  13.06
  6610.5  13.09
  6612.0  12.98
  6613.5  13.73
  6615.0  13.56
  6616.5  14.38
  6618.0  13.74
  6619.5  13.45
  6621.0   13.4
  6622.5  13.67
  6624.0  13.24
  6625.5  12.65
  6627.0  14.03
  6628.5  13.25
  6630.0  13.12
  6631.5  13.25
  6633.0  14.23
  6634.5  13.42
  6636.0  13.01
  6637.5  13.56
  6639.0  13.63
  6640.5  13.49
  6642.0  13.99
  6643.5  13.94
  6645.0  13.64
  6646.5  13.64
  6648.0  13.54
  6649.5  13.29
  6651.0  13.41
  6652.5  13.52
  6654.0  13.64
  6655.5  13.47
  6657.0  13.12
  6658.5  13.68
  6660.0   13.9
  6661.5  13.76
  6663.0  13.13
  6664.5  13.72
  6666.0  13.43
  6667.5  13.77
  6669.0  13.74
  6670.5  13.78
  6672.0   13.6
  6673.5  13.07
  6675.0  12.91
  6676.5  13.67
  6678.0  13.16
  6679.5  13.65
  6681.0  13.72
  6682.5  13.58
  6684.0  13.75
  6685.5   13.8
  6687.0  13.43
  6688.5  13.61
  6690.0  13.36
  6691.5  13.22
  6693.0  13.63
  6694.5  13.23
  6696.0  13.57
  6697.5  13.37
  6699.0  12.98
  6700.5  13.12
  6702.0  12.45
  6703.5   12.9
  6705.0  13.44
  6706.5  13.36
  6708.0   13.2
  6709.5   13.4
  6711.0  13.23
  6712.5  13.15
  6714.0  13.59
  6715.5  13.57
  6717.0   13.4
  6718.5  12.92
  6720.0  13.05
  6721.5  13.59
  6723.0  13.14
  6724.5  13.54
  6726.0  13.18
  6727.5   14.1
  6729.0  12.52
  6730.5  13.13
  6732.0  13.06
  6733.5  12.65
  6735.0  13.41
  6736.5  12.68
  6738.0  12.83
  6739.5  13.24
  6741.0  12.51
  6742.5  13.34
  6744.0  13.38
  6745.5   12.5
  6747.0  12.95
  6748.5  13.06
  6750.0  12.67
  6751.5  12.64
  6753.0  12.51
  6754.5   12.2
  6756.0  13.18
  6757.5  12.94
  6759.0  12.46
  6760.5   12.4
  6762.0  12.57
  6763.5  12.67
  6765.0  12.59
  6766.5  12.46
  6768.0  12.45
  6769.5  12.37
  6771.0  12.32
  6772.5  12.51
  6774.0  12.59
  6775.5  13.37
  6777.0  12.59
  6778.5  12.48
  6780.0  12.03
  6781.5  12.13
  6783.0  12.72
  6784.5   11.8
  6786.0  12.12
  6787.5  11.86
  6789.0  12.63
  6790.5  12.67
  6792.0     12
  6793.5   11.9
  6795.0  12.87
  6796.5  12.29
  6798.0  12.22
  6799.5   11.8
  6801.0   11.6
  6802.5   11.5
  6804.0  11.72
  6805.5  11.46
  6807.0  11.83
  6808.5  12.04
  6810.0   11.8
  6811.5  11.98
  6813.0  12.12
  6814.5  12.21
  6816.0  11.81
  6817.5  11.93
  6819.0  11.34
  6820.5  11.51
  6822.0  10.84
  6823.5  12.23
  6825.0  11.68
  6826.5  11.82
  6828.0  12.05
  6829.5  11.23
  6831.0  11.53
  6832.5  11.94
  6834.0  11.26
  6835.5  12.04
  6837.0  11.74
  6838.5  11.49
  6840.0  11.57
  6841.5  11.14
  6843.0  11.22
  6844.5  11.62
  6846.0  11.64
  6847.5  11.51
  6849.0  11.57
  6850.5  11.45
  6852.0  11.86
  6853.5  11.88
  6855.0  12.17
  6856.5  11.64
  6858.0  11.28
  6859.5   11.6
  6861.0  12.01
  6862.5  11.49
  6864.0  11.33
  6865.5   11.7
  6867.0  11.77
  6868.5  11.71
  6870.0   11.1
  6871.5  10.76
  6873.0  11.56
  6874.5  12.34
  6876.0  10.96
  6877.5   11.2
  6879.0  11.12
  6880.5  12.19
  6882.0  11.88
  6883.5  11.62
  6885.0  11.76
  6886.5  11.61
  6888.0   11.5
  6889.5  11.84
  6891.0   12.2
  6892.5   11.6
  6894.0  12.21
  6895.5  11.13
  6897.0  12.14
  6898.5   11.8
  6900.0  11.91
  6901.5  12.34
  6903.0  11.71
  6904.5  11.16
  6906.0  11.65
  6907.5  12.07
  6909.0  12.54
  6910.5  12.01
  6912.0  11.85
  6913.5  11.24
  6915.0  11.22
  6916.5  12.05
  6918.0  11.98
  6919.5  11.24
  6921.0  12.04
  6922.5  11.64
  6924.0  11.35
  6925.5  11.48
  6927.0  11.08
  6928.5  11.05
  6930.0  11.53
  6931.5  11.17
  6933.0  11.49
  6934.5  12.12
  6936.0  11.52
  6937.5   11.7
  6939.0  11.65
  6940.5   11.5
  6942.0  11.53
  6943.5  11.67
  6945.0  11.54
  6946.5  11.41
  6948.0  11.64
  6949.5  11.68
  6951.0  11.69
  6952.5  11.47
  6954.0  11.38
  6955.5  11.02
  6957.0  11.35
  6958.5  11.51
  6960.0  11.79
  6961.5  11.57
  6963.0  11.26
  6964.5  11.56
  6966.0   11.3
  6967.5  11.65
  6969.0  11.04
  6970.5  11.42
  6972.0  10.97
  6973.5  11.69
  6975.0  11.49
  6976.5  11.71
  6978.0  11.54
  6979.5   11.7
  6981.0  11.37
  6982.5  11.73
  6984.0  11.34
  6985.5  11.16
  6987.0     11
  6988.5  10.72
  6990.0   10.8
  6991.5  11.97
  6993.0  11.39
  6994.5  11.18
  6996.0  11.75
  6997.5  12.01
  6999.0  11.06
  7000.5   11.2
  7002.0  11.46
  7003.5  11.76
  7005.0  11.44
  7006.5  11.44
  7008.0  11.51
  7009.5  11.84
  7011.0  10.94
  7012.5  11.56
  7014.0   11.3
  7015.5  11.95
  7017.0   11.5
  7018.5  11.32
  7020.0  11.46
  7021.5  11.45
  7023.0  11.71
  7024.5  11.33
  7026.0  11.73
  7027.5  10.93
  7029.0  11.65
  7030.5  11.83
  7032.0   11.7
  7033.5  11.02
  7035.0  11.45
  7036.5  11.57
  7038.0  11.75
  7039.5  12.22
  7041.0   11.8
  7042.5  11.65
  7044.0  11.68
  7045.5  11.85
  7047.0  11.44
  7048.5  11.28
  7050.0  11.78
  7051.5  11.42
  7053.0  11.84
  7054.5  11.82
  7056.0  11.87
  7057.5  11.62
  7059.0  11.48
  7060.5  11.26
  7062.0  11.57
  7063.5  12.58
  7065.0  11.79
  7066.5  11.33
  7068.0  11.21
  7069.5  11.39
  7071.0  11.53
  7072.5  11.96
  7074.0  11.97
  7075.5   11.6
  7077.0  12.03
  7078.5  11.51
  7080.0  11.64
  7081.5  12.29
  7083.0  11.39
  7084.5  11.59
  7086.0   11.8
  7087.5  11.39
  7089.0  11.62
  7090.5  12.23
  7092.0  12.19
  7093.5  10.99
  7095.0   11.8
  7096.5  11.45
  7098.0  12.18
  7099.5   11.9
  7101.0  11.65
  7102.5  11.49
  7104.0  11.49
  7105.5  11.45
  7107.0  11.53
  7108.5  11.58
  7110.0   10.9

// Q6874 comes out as 0.07 mag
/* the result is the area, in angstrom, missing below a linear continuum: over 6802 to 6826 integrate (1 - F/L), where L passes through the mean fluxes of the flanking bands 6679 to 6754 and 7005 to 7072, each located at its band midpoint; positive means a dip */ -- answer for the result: 1.8 angstrom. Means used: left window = 13.2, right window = 11.6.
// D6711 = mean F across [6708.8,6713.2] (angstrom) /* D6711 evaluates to 13.3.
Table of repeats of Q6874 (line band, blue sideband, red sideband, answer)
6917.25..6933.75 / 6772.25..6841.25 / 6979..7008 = 0.01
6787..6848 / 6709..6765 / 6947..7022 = 0.06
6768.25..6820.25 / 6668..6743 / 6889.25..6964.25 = 0.04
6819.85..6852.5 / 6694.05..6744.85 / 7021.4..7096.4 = 0.10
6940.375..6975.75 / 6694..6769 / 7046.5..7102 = 0.06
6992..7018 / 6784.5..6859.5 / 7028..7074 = 0.02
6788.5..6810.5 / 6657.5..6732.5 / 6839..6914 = 0.03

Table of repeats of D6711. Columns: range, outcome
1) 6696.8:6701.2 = 13.2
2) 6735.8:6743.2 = 12.9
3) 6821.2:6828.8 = 11.7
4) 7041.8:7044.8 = 11.7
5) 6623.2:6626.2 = 13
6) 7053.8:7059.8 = 11.7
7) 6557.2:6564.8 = 13.5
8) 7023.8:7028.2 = 11.3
